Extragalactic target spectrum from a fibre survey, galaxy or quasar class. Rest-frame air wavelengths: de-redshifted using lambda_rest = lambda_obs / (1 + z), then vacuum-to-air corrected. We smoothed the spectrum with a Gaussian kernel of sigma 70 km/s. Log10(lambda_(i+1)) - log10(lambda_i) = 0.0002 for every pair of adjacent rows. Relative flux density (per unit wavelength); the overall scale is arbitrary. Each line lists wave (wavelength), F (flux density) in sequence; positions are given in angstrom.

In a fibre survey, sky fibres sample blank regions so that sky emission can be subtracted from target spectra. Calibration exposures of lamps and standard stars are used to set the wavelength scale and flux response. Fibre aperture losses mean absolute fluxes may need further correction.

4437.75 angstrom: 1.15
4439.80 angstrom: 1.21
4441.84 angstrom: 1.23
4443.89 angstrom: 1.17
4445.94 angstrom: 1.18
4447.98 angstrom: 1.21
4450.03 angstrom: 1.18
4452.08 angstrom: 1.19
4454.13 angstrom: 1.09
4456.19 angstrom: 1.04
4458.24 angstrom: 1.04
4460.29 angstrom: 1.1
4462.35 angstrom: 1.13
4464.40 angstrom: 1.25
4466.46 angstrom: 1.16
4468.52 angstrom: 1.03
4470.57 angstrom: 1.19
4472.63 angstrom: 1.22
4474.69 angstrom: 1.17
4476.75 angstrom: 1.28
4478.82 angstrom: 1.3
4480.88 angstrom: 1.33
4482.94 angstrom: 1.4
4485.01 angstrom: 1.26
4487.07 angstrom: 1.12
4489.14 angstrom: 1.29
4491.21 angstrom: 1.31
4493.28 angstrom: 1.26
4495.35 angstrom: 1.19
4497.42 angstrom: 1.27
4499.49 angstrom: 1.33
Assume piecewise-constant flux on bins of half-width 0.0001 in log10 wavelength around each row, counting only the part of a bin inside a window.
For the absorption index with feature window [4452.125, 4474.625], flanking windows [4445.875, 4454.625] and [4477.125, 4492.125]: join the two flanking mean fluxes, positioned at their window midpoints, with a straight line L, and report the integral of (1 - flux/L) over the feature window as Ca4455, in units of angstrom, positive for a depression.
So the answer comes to 1.62 angstrom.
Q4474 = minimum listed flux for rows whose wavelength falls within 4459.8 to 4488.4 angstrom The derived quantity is 1.03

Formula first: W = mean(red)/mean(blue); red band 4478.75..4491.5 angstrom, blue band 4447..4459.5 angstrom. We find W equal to 1.1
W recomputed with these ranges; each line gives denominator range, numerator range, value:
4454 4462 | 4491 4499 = 1.18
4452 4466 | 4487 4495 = 1.12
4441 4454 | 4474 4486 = 1.09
